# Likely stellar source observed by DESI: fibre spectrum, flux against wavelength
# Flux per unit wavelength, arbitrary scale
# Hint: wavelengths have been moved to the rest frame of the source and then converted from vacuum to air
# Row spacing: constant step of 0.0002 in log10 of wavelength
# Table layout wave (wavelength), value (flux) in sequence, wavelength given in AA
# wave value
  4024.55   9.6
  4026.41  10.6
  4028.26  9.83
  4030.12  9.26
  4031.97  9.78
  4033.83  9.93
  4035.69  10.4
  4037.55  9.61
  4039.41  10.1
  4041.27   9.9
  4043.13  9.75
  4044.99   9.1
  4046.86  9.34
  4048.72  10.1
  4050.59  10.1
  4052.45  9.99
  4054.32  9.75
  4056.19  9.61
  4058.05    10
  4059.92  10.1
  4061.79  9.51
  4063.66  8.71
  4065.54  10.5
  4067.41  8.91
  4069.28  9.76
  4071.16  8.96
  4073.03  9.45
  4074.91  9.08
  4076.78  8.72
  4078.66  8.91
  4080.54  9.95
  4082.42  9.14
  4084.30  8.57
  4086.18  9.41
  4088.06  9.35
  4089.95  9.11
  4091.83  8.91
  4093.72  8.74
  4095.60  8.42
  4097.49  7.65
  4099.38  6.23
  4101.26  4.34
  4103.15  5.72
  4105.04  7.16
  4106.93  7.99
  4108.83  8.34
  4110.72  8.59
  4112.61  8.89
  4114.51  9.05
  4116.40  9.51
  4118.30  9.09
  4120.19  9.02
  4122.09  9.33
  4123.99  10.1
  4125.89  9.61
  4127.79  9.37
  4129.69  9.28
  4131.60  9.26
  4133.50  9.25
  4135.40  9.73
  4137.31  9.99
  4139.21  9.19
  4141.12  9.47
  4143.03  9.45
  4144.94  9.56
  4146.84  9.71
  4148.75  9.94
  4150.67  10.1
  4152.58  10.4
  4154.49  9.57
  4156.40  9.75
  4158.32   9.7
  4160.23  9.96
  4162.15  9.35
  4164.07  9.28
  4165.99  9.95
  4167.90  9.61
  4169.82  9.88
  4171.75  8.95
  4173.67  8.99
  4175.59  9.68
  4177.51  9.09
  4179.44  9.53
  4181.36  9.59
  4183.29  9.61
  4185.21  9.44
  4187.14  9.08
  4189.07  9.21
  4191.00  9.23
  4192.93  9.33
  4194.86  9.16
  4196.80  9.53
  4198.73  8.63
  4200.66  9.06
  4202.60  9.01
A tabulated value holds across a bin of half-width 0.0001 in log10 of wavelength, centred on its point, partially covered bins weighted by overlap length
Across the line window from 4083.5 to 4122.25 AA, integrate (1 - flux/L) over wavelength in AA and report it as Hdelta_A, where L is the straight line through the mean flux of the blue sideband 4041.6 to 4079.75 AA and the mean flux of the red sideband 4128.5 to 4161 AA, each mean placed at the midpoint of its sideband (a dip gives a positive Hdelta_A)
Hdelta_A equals 5.5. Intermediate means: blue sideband 9.53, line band 8.24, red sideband 9.66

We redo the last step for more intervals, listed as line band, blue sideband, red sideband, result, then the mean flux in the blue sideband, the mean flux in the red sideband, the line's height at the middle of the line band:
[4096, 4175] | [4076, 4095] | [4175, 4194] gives 1.7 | 9.07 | 9.37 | 9.22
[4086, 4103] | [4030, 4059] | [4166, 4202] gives 3.2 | 9.81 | 9.32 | 9.64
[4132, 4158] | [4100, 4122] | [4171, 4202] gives -3.4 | 8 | 9.26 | 8.57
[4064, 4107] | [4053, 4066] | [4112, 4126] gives 4.8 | 9.72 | 9.32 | 9.54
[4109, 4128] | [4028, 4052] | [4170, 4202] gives 0.6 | 9.79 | 9.27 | 9.51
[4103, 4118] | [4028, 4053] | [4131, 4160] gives 2.2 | 9.79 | 9.69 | 9.72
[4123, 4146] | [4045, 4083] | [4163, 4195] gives -0.2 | 9.52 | 9.4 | 9.44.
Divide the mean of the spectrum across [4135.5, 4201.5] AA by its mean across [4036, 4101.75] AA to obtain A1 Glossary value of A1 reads 1.04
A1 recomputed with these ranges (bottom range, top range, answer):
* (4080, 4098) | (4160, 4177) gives 1.06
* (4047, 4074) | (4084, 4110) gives 0.81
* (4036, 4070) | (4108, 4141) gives 0.95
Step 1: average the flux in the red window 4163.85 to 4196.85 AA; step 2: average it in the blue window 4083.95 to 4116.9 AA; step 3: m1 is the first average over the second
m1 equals 1.16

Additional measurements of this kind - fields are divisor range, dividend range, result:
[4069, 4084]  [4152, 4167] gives 1.06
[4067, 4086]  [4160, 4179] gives 1.03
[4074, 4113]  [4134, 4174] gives 1.17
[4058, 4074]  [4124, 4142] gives 1.00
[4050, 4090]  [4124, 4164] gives 1.02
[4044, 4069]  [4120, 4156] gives 0.99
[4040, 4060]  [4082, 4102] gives 0.84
